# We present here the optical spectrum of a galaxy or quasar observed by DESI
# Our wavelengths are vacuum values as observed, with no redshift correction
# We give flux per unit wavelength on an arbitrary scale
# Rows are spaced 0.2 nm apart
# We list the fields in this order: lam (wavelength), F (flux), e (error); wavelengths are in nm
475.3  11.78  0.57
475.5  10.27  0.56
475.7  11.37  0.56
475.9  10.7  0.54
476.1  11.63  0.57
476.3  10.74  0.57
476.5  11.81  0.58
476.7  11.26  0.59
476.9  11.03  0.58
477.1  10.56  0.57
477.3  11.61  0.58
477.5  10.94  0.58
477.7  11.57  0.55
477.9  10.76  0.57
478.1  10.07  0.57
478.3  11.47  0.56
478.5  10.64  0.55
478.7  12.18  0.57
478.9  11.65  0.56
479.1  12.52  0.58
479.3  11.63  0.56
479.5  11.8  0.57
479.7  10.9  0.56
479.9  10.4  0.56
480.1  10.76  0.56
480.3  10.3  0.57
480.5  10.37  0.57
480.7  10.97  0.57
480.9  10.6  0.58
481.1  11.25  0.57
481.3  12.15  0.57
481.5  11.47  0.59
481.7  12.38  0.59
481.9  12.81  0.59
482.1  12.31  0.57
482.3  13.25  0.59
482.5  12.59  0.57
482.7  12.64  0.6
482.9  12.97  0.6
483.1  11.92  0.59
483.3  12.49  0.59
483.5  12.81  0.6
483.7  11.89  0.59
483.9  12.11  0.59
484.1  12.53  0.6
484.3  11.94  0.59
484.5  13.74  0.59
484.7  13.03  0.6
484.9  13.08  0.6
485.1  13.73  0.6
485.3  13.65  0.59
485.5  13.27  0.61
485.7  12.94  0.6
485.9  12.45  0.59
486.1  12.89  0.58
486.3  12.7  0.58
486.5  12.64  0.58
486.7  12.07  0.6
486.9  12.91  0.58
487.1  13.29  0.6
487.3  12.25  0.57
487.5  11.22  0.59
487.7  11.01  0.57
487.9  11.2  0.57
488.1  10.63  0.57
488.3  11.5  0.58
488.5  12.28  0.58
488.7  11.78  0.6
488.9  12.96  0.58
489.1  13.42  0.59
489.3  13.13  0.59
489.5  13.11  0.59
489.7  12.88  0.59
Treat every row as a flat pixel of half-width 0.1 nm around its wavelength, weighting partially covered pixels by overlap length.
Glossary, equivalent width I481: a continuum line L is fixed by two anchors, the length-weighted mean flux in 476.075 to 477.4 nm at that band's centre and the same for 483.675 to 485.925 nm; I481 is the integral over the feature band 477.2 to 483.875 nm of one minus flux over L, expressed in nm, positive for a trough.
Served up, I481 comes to 0.206 nm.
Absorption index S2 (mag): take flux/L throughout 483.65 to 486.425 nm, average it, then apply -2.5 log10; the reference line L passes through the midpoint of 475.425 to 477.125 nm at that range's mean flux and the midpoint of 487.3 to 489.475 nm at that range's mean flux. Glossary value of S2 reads -0.10 mag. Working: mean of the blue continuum 11.1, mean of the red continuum 12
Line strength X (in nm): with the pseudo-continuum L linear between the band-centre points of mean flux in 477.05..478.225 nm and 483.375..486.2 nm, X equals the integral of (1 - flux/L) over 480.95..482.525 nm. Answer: -0.021 nm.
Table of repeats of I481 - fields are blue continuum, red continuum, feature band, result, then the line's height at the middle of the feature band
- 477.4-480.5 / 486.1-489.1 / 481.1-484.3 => -0.223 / 11.6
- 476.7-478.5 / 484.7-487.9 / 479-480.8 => 0.055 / 11.4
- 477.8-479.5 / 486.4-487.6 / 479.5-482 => 0.092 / 11.6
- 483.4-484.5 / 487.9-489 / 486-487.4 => -0.078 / 12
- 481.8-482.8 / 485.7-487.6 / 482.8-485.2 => -0.009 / 12.6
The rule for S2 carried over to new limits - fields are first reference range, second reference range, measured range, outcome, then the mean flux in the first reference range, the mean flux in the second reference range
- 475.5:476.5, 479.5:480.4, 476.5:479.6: -0.042 mag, 11.1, 10.7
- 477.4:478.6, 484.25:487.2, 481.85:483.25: -0.045 mag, 10.9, 13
